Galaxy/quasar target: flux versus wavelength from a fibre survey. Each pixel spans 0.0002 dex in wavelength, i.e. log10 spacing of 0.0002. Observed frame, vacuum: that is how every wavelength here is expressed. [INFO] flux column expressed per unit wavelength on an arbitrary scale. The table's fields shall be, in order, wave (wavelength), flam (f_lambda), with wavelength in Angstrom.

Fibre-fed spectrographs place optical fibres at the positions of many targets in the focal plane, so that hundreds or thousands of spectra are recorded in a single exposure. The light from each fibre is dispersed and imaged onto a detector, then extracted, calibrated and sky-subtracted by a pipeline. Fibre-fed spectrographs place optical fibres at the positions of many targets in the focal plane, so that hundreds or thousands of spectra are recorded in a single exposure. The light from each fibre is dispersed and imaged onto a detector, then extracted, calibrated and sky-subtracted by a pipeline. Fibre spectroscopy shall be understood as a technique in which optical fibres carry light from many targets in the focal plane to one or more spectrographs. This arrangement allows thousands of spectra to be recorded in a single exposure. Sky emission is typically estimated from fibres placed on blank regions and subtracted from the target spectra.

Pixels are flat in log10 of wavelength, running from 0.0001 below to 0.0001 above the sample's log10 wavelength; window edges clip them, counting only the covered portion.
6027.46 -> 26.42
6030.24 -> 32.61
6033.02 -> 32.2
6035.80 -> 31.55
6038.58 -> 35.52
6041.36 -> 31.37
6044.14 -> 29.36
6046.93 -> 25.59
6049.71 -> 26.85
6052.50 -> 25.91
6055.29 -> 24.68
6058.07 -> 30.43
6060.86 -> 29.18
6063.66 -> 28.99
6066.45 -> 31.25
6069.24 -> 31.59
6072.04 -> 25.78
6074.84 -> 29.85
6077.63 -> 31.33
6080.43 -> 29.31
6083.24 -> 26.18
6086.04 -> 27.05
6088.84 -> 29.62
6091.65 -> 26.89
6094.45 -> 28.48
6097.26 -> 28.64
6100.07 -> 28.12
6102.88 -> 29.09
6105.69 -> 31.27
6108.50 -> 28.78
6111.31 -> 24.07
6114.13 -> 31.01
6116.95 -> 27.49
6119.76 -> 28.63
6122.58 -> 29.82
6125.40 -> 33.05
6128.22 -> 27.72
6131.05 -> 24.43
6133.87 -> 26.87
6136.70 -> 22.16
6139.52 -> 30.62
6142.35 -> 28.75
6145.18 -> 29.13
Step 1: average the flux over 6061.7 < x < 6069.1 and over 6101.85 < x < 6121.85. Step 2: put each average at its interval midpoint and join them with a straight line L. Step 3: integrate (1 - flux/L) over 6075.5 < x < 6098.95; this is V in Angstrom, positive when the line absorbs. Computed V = 0.8 Angstrom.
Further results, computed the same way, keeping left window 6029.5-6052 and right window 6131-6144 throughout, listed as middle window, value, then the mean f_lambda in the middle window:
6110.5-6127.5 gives -1.00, 29.1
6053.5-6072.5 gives 0.40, 28.9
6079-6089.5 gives 0.31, 27.9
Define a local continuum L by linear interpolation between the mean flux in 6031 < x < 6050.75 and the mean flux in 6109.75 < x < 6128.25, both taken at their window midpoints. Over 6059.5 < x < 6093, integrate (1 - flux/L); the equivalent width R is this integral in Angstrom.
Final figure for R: 0.96 Angstrom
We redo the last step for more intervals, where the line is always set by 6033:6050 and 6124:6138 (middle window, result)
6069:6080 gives -0.1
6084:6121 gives -0.5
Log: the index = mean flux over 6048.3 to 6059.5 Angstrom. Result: 27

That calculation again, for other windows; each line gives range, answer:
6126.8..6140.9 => 26.4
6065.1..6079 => 30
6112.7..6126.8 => 30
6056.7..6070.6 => 30.3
